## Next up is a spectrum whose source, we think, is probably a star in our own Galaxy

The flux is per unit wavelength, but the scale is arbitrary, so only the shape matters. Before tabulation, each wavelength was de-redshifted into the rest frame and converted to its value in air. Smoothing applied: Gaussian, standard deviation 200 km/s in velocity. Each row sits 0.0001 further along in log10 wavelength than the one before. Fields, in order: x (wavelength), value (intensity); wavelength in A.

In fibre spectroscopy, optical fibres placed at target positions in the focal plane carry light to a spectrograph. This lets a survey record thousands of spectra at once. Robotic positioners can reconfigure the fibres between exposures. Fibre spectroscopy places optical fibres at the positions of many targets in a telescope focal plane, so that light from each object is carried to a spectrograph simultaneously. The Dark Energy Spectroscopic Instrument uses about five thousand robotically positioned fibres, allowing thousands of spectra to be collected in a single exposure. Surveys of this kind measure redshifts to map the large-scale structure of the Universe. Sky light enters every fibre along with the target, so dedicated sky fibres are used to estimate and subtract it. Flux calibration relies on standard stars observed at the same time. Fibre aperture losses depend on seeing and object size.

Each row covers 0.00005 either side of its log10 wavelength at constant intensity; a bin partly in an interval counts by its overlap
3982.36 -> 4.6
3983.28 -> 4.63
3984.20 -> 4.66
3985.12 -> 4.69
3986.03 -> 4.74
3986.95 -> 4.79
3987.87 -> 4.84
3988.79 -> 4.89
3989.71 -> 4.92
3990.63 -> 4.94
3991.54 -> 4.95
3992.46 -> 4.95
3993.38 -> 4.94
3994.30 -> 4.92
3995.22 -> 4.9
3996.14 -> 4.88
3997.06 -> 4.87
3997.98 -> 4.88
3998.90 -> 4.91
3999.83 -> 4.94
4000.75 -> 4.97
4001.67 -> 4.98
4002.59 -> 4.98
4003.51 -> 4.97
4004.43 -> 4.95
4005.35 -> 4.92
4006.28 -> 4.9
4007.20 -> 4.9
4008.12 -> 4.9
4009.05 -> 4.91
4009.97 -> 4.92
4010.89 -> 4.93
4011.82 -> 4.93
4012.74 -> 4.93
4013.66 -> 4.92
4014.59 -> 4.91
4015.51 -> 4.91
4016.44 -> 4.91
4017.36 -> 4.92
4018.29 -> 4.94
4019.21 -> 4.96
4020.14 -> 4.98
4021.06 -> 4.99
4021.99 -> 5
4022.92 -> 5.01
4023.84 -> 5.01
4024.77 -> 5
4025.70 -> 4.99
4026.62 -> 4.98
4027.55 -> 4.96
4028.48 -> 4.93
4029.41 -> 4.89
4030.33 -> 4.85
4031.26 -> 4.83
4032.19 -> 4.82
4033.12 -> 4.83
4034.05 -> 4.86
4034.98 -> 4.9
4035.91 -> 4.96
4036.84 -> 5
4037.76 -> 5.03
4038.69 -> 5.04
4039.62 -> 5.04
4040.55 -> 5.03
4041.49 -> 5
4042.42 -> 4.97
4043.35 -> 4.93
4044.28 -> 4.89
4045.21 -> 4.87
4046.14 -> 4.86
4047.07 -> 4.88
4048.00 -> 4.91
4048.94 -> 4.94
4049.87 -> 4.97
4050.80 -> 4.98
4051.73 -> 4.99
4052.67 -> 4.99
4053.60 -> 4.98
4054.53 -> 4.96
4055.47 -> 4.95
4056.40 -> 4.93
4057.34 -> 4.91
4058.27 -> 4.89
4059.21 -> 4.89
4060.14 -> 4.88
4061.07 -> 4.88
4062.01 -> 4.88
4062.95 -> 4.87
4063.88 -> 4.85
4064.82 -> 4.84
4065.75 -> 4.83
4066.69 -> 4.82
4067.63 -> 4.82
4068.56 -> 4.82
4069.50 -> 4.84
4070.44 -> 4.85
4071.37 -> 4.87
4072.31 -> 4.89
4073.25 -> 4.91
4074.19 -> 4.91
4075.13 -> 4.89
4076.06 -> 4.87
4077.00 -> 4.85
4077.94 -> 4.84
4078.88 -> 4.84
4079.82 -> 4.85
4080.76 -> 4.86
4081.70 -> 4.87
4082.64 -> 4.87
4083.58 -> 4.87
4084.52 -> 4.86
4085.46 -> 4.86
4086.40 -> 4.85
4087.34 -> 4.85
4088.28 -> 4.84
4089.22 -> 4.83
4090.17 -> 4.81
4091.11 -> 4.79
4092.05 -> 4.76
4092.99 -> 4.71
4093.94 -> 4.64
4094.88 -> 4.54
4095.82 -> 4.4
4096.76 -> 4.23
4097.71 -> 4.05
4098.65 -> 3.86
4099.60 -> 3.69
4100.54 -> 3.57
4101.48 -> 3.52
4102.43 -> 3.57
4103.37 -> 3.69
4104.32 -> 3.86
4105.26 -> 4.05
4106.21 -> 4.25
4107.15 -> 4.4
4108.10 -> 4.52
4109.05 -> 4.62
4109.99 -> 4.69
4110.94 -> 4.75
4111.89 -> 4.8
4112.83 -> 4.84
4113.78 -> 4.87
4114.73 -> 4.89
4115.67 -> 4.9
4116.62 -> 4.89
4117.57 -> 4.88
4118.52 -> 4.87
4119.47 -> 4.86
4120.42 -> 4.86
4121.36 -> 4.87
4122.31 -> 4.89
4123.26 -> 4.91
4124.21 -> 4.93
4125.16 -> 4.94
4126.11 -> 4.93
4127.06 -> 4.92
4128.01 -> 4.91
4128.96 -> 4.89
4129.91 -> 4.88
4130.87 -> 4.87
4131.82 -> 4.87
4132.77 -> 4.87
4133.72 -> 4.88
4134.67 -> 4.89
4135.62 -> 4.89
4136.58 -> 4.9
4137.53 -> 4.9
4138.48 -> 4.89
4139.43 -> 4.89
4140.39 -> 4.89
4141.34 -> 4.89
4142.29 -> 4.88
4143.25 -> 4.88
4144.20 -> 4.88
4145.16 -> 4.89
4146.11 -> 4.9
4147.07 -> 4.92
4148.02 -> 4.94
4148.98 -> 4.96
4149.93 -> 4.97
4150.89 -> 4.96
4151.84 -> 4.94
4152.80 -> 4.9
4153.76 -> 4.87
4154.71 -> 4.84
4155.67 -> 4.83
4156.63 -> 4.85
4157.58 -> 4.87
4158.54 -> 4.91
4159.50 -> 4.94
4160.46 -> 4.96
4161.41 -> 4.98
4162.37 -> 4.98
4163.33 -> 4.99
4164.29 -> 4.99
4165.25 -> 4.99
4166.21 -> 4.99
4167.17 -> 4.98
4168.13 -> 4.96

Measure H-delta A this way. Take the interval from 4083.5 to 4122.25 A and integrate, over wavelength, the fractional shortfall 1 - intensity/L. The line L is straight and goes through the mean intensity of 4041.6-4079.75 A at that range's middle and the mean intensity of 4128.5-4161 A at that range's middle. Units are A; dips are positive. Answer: 2.9 A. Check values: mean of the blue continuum 4.89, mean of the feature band 4.52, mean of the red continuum 4.9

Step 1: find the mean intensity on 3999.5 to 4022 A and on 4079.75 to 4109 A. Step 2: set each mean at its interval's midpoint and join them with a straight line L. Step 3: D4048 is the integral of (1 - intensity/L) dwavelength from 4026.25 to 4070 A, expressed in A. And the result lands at -1.91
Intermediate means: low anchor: 4.94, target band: 4.91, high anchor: 4.43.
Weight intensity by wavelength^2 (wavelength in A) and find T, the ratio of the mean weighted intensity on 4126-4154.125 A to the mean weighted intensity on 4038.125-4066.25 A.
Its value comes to 1.04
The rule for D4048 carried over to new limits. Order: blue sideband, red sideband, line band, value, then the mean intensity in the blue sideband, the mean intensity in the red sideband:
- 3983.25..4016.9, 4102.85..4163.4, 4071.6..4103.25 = 1.7 A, 4.89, 4.81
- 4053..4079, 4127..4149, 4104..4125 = 0.8 A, 4.88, 4.89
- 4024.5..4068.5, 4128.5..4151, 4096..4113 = 2.6 A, 4.92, 4.9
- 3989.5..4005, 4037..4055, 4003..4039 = 0.1 A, 4.93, 4.96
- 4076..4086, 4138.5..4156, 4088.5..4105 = 2.2 A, 4.86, 4.9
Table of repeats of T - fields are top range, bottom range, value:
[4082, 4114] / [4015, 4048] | 0.93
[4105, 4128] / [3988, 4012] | 1.03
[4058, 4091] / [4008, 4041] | 1.01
